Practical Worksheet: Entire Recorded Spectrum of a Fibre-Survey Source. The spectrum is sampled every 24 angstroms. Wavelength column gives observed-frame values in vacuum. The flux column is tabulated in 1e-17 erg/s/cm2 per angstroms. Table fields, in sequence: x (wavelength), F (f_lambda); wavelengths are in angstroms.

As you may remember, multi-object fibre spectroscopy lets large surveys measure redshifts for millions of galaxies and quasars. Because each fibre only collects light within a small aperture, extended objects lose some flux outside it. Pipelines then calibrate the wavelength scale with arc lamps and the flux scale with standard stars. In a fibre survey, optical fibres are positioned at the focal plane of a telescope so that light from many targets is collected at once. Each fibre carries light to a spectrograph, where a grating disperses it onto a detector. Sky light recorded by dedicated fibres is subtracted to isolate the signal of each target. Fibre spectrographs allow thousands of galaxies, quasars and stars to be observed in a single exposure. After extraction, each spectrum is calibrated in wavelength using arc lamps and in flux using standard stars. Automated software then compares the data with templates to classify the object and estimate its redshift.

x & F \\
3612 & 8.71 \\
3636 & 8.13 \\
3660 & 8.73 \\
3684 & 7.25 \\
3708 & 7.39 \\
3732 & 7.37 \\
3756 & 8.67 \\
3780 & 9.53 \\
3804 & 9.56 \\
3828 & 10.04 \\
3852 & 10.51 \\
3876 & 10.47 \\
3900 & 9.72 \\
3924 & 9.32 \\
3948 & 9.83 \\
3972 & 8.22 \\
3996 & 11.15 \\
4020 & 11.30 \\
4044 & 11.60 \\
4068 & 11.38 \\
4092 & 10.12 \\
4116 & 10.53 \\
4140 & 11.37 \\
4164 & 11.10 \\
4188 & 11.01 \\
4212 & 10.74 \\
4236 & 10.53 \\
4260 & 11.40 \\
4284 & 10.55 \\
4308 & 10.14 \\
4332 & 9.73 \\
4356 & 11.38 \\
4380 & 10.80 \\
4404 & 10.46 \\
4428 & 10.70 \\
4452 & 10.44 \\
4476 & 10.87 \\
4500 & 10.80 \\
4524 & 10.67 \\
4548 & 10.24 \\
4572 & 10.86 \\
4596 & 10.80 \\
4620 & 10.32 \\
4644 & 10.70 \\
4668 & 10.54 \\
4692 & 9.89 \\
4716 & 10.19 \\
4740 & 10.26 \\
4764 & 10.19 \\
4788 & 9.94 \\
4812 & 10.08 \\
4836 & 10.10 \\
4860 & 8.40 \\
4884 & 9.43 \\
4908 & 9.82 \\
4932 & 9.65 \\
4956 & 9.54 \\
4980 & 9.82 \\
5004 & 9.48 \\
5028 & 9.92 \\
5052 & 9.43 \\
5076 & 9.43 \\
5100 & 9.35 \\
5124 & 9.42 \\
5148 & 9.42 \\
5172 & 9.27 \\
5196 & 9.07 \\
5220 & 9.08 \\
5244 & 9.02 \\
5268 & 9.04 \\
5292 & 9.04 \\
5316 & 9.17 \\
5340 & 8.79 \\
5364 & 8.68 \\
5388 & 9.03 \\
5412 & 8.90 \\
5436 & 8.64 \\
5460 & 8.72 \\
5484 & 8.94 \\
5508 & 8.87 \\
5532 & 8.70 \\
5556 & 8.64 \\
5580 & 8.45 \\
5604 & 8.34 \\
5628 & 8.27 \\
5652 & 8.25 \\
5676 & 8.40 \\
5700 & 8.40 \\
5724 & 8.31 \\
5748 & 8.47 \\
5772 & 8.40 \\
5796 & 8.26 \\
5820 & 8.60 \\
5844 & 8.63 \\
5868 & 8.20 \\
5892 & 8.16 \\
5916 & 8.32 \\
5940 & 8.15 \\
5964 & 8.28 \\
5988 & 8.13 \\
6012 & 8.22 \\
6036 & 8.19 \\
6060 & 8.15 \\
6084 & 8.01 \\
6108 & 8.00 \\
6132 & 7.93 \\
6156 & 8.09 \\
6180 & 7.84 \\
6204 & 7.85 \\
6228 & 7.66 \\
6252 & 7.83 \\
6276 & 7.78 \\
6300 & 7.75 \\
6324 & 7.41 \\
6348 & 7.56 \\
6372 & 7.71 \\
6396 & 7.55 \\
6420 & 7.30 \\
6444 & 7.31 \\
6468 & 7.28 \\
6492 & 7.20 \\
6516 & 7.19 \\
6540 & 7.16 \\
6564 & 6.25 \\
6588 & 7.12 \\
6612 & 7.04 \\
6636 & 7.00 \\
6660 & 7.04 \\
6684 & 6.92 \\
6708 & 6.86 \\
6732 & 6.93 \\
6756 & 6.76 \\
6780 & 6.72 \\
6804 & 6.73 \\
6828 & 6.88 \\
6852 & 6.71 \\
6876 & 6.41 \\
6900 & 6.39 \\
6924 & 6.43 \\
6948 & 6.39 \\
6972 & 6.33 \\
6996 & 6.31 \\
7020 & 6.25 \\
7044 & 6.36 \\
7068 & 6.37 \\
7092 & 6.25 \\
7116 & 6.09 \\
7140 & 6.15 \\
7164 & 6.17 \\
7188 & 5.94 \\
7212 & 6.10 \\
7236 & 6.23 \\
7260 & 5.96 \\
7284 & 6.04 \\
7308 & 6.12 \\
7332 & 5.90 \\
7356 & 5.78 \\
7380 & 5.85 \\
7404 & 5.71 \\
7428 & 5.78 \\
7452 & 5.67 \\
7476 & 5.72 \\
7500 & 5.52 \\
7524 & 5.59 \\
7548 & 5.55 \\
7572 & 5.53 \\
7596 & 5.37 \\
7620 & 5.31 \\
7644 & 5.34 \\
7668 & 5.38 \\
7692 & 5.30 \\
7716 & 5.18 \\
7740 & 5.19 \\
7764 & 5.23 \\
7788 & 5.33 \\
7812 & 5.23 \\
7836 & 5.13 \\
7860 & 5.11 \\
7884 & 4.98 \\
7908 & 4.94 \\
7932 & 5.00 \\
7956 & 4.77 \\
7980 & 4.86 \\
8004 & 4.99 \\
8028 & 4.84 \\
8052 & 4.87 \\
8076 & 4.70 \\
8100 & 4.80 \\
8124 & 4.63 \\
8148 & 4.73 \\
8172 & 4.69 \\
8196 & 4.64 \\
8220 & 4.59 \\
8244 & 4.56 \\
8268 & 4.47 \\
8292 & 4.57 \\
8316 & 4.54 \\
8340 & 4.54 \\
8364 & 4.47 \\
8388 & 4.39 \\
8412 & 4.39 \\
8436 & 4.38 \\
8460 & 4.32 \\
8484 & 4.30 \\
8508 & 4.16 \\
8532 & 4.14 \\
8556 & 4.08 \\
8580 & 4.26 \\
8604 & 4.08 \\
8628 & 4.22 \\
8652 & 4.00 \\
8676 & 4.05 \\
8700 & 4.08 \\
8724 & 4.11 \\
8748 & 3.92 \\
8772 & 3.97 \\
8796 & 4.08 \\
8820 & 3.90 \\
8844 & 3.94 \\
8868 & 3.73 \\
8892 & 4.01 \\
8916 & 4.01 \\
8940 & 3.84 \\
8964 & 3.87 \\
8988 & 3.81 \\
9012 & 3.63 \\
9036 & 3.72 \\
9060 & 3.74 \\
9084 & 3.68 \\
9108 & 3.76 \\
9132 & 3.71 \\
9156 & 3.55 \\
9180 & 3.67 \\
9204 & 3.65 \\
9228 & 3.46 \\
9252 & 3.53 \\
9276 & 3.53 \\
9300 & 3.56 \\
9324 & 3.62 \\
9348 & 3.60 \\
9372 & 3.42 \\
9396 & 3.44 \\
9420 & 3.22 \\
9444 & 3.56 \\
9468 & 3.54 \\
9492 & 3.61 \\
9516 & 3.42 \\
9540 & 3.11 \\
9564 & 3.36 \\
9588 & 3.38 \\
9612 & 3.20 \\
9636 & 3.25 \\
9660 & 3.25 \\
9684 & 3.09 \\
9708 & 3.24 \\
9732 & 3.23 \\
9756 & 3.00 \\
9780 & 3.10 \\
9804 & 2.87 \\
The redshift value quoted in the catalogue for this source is 0.000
